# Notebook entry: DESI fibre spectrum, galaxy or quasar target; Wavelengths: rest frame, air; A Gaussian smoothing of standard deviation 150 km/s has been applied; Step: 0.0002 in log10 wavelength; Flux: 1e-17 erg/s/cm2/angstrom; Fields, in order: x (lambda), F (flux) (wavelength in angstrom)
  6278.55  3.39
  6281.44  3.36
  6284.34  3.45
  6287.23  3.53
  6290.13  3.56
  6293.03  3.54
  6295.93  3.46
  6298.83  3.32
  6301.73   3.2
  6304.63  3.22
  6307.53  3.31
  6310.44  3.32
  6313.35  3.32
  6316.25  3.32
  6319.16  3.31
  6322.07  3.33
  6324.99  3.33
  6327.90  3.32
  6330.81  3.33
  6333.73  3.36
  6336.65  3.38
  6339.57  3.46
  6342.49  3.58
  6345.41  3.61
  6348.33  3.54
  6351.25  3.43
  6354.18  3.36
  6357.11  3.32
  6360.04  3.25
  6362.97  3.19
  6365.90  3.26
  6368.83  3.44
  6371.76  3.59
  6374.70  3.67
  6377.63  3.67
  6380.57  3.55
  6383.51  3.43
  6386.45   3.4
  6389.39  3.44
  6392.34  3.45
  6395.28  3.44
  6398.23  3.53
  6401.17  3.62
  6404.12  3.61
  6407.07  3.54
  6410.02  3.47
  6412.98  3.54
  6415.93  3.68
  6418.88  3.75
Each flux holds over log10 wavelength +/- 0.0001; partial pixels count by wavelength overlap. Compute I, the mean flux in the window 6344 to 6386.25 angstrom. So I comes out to 3.45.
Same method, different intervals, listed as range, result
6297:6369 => 3.35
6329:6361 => 3.42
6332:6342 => 3.41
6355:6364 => 3.26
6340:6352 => 3.54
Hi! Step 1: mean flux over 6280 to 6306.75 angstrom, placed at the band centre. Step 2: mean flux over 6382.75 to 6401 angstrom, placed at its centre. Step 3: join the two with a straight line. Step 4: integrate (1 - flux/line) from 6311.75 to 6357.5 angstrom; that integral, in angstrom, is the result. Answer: 0.4 angstrom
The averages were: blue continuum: 3.4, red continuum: 3.46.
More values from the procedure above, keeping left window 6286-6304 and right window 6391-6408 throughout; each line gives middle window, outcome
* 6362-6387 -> 0.2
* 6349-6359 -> 0.3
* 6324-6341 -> 0.5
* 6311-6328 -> 0.6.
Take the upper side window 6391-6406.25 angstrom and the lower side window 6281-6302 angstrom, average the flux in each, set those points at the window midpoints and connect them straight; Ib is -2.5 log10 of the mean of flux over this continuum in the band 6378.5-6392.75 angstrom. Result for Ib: 0.019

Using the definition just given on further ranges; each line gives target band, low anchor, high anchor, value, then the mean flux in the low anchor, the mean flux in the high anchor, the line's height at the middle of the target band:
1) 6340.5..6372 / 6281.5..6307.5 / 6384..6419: 0.02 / 3.4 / 3.53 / 3.47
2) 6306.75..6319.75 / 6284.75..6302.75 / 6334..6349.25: 0.05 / 3.44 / 3.5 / 3.47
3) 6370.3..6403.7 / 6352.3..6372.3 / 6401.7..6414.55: -0.03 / 3.33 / 3.55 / 3.45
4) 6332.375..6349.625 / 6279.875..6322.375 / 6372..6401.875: -0.02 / 3.37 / 3.52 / 3.44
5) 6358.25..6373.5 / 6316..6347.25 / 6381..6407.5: 0.03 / 3.4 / 3.5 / 3.45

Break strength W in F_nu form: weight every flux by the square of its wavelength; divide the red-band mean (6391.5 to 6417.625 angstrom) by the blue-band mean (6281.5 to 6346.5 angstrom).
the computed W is 1.08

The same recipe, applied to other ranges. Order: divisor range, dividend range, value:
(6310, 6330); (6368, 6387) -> 1.09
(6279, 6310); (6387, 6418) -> 1.08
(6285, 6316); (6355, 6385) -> 1.04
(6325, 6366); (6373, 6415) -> 1.06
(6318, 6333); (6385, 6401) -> 1.06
